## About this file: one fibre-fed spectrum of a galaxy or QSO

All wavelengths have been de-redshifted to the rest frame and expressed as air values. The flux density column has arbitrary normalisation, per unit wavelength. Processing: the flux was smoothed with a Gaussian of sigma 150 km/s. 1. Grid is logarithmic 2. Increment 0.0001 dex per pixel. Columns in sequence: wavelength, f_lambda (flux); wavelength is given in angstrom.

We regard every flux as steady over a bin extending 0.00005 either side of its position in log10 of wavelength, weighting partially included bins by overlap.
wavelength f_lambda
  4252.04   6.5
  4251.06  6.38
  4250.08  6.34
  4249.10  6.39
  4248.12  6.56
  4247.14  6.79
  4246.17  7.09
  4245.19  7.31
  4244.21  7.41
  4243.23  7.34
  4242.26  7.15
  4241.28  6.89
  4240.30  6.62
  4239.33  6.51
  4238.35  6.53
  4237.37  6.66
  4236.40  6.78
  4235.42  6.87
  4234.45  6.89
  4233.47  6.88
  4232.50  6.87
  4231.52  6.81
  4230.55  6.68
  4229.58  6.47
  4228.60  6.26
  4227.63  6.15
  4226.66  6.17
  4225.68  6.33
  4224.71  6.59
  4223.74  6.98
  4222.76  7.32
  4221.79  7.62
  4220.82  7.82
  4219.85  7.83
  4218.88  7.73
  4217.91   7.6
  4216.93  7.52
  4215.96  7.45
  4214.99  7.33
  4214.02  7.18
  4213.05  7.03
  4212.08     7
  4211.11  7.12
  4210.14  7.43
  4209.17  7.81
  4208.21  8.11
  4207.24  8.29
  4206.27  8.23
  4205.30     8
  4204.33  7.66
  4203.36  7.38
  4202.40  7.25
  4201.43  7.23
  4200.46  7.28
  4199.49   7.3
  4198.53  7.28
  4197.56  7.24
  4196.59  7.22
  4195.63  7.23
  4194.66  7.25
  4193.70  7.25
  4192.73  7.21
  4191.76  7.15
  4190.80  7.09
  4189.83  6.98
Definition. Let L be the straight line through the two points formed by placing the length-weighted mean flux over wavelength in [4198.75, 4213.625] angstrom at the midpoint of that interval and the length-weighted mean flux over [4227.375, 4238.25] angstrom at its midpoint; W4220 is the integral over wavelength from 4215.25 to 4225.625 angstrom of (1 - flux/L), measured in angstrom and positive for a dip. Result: -0.5 angstrom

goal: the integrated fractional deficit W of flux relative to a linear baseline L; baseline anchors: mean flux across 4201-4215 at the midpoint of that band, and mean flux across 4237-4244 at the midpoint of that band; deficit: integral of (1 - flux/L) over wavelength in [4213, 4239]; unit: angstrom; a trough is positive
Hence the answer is 0.7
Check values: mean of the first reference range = 7.55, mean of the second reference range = 6.84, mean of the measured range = 6.97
